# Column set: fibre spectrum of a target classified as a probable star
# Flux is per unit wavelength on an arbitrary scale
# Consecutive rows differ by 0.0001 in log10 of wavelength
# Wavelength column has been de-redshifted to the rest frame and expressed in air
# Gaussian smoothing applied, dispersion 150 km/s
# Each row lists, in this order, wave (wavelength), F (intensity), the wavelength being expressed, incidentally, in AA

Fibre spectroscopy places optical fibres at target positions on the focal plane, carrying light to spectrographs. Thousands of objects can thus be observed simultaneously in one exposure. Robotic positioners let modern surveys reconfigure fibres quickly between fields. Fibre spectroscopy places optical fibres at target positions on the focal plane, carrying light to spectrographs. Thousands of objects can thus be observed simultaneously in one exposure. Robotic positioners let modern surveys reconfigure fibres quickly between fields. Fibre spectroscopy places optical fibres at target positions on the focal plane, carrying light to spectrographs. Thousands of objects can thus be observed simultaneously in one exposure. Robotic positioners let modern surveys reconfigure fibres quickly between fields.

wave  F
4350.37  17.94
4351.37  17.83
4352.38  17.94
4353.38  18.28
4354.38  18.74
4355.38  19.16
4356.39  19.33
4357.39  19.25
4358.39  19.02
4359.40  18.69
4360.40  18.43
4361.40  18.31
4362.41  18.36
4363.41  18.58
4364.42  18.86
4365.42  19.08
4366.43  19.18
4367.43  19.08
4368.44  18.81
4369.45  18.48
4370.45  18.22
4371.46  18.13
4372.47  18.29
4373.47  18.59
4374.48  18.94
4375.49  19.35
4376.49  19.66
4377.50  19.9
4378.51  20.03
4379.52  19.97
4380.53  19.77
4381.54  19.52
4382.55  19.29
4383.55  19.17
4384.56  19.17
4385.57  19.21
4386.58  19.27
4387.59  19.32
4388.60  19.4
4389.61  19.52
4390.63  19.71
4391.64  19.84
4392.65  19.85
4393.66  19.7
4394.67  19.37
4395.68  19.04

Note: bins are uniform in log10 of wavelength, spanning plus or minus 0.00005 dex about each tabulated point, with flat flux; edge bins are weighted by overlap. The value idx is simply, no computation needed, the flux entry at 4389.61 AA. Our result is 19.52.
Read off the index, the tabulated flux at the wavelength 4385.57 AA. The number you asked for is 19.21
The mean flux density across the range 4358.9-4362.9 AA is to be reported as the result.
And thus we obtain 18.5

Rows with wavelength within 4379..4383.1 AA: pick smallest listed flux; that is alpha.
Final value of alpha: 19.29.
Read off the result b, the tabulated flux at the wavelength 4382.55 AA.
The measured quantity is 19.29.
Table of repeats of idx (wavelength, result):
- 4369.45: 18.48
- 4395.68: 19.04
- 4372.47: 18.29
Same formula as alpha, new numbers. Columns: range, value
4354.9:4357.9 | 19.16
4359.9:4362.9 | 18.31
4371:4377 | 18.13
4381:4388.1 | 19.17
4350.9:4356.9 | 17.83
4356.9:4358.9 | 19.02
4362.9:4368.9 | 18.58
